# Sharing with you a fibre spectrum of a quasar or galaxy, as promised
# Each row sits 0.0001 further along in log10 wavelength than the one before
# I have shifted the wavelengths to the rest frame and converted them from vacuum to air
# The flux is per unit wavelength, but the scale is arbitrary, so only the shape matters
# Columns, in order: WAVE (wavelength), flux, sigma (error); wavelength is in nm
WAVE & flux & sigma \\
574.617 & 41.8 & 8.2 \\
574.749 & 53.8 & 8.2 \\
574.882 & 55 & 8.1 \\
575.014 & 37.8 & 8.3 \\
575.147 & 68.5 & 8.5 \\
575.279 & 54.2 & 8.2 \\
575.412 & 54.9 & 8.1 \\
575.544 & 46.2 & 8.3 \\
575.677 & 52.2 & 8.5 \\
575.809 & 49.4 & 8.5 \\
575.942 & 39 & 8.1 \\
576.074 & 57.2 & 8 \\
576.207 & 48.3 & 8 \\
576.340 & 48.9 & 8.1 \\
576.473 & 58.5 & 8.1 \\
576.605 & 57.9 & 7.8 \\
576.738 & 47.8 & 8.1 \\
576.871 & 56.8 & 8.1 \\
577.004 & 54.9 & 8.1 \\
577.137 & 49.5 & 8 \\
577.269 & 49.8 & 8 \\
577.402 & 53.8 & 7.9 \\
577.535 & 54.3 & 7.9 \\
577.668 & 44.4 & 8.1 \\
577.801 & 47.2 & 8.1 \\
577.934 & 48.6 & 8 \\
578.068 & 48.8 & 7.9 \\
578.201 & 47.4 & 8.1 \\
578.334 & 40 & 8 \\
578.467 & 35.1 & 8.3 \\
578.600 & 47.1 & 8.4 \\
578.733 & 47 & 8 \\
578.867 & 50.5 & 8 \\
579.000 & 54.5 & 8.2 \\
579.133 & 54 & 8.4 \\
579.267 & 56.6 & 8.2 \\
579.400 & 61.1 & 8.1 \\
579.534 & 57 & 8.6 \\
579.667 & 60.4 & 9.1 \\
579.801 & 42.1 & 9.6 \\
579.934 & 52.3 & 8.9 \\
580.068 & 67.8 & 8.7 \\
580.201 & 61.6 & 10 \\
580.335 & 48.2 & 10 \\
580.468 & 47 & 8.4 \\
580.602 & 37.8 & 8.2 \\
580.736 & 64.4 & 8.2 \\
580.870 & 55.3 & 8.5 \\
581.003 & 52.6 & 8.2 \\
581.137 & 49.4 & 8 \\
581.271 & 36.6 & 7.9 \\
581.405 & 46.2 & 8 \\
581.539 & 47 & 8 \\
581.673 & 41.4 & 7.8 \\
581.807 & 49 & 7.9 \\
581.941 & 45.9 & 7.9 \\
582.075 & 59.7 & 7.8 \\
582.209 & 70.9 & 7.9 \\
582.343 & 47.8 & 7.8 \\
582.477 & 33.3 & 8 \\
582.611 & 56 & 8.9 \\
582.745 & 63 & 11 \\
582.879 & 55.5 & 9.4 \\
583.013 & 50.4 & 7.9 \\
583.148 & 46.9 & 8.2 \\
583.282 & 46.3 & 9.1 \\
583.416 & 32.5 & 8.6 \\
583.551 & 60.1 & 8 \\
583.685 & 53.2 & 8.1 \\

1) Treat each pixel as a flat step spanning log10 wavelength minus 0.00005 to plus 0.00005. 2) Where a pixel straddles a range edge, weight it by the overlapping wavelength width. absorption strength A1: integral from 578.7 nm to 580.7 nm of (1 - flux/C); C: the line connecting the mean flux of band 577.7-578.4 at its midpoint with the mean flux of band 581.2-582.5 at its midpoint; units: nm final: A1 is -0.27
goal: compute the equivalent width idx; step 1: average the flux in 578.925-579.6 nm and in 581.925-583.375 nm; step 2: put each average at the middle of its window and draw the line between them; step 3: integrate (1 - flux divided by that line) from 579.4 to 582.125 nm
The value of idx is 0.17 nm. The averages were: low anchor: 56.5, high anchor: 52.2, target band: 51.3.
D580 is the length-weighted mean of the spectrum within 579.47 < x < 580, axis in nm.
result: 53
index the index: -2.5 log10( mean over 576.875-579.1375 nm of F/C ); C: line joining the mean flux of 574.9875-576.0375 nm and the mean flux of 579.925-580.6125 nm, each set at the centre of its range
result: 0.08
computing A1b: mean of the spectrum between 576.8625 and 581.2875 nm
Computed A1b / 51.1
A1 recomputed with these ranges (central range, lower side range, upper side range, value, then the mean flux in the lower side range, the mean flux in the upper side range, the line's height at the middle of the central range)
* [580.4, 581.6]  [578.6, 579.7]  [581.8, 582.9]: 0.123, 54.5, 53.6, 54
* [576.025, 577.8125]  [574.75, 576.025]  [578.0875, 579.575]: -0.059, 51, 49.9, 50.5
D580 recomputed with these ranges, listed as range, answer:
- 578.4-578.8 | 43.1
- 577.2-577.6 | 52.7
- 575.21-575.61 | 52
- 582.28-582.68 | 45.8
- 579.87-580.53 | 55.5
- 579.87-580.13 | 59.9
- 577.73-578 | 47.9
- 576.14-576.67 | 53.4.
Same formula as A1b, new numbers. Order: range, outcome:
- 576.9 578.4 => 49.2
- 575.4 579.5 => 50.4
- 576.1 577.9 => 51.8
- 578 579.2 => 47.1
